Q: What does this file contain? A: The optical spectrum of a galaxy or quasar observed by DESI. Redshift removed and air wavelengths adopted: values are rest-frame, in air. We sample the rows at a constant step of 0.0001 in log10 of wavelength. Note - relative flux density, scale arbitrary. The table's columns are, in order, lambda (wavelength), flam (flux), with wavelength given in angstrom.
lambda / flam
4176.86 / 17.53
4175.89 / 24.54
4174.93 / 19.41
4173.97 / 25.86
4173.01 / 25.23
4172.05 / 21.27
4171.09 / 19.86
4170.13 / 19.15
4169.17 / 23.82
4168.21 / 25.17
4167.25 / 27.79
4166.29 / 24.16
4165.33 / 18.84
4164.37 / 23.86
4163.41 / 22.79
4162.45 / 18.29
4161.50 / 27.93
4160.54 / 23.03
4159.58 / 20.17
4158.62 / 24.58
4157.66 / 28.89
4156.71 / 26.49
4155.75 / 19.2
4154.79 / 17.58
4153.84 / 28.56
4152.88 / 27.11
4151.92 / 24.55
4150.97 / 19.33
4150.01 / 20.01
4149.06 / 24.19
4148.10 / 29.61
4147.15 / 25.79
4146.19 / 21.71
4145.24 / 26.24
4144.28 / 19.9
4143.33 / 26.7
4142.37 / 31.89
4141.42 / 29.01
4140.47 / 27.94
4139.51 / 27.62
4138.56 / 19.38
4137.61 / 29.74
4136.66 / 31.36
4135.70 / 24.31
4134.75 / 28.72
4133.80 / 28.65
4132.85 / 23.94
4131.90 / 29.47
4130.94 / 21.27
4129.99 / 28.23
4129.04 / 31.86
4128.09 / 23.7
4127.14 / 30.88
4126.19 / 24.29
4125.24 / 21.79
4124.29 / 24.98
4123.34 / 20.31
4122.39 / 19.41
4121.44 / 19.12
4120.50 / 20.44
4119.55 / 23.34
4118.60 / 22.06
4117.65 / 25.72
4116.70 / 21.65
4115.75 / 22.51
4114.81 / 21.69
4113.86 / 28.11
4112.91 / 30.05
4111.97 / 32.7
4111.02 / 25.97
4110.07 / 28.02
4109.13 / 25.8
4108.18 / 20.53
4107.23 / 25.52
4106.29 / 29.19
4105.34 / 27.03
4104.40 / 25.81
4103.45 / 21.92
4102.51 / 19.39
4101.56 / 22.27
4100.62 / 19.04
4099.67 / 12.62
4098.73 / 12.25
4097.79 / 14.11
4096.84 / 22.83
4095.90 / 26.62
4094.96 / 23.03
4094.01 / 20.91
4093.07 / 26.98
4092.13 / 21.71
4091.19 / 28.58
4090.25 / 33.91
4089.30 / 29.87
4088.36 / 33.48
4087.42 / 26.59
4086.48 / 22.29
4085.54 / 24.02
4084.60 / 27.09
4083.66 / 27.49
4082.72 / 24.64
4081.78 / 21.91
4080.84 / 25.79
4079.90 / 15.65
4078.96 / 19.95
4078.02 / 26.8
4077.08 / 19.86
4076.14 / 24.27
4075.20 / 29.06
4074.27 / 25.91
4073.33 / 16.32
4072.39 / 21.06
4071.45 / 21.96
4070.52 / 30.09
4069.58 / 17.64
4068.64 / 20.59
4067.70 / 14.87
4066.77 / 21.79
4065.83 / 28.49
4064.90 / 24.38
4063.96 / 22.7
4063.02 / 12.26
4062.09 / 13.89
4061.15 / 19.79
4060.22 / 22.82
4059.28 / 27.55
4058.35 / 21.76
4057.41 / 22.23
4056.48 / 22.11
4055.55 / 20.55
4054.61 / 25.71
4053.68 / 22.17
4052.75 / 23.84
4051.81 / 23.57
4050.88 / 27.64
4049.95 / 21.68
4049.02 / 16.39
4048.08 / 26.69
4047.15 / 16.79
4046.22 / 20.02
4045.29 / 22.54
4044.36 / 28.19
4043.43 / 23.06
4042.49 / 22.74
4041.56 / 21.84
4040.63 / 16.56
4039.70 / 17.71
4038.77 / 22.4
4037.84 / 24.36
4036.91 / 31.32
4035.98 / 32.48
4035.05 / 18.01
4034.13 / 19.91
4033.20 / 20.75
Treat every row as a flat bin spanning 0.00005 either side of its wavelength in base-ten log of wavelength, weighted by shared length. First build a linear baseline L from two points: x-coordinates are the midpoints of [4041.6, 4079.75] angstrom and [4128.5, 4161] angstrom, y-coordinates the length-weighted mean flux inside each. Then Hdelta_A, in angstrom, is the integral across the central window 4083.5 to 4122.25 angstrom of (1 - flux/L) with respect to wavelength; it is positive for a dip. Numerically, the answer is -0.5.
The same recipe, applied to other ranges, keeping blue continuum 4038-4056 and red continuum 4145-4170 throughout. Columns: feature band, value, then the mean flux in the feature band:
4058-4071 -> 0.6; 21.3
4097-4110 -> 0.9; 21.4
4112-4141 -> -2.4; 25.2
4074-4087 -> -0.7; 23.9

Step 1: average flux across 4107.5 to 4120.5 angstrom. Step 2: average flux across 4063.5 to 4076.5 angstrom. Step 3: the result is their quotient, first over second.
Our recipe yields 1.10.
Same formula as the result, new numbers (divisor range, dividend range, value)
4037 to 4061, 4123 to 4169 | 1.11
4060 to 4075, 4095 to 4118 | 1.11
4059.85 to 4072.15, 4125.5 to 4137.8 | 1.31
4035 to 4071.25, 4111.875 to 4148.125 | 1.14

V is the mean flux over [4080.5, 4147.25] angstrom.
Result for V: 24.8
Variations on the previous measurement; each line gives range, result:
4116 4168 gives 24.6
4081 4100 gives 24.2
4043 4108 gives 22.9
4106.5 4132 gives 24.8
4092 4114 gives 23.4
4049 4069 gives 21.8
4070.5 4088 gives 23.6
